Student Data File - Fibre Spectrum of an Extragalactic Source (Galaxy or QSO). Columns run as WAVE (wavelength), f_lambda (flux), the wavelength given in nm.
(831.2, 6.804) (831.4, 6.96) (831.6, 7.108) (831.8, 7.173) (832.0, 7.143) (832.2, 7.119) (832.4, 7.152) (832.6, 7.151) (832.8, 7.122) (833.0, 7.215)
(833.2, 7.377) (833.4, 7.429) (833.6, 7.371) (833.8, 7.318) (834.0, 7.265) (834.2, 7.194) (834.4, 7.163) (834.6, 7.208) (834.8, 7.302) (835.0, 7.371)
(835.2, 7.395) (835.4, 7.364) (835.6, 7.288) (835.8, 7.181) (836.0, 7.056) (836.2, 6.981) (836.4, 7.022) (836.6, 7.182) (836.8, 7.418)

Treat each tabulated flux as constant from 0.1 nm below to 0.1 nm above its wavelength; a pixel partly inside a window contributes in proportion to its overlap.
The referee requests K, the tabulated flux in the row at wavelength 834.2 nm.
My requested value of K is 7.194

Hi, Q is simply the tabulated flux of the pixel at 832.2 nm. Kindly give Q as 7.119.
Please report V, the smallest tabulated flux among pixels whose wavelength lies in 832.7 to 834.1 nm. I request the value 7.122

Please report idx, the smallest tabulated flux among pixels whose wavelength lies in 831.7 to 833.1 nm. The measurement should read 7.119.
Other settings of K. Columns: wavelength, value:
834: 7.265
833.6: 7.371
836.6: 7.182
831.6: 7.108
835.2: 7.395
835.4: 7.364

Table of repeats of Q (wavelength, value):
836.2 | 6.981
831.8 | 7.173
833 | 7.215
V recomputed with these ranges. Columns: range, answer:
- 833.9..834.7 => 7.163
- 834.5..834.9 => 7.208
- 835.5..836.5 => 6.981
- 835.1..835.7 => 7.288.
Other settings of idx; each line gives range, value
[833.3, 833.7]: 7.371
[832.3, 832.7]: 7.151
